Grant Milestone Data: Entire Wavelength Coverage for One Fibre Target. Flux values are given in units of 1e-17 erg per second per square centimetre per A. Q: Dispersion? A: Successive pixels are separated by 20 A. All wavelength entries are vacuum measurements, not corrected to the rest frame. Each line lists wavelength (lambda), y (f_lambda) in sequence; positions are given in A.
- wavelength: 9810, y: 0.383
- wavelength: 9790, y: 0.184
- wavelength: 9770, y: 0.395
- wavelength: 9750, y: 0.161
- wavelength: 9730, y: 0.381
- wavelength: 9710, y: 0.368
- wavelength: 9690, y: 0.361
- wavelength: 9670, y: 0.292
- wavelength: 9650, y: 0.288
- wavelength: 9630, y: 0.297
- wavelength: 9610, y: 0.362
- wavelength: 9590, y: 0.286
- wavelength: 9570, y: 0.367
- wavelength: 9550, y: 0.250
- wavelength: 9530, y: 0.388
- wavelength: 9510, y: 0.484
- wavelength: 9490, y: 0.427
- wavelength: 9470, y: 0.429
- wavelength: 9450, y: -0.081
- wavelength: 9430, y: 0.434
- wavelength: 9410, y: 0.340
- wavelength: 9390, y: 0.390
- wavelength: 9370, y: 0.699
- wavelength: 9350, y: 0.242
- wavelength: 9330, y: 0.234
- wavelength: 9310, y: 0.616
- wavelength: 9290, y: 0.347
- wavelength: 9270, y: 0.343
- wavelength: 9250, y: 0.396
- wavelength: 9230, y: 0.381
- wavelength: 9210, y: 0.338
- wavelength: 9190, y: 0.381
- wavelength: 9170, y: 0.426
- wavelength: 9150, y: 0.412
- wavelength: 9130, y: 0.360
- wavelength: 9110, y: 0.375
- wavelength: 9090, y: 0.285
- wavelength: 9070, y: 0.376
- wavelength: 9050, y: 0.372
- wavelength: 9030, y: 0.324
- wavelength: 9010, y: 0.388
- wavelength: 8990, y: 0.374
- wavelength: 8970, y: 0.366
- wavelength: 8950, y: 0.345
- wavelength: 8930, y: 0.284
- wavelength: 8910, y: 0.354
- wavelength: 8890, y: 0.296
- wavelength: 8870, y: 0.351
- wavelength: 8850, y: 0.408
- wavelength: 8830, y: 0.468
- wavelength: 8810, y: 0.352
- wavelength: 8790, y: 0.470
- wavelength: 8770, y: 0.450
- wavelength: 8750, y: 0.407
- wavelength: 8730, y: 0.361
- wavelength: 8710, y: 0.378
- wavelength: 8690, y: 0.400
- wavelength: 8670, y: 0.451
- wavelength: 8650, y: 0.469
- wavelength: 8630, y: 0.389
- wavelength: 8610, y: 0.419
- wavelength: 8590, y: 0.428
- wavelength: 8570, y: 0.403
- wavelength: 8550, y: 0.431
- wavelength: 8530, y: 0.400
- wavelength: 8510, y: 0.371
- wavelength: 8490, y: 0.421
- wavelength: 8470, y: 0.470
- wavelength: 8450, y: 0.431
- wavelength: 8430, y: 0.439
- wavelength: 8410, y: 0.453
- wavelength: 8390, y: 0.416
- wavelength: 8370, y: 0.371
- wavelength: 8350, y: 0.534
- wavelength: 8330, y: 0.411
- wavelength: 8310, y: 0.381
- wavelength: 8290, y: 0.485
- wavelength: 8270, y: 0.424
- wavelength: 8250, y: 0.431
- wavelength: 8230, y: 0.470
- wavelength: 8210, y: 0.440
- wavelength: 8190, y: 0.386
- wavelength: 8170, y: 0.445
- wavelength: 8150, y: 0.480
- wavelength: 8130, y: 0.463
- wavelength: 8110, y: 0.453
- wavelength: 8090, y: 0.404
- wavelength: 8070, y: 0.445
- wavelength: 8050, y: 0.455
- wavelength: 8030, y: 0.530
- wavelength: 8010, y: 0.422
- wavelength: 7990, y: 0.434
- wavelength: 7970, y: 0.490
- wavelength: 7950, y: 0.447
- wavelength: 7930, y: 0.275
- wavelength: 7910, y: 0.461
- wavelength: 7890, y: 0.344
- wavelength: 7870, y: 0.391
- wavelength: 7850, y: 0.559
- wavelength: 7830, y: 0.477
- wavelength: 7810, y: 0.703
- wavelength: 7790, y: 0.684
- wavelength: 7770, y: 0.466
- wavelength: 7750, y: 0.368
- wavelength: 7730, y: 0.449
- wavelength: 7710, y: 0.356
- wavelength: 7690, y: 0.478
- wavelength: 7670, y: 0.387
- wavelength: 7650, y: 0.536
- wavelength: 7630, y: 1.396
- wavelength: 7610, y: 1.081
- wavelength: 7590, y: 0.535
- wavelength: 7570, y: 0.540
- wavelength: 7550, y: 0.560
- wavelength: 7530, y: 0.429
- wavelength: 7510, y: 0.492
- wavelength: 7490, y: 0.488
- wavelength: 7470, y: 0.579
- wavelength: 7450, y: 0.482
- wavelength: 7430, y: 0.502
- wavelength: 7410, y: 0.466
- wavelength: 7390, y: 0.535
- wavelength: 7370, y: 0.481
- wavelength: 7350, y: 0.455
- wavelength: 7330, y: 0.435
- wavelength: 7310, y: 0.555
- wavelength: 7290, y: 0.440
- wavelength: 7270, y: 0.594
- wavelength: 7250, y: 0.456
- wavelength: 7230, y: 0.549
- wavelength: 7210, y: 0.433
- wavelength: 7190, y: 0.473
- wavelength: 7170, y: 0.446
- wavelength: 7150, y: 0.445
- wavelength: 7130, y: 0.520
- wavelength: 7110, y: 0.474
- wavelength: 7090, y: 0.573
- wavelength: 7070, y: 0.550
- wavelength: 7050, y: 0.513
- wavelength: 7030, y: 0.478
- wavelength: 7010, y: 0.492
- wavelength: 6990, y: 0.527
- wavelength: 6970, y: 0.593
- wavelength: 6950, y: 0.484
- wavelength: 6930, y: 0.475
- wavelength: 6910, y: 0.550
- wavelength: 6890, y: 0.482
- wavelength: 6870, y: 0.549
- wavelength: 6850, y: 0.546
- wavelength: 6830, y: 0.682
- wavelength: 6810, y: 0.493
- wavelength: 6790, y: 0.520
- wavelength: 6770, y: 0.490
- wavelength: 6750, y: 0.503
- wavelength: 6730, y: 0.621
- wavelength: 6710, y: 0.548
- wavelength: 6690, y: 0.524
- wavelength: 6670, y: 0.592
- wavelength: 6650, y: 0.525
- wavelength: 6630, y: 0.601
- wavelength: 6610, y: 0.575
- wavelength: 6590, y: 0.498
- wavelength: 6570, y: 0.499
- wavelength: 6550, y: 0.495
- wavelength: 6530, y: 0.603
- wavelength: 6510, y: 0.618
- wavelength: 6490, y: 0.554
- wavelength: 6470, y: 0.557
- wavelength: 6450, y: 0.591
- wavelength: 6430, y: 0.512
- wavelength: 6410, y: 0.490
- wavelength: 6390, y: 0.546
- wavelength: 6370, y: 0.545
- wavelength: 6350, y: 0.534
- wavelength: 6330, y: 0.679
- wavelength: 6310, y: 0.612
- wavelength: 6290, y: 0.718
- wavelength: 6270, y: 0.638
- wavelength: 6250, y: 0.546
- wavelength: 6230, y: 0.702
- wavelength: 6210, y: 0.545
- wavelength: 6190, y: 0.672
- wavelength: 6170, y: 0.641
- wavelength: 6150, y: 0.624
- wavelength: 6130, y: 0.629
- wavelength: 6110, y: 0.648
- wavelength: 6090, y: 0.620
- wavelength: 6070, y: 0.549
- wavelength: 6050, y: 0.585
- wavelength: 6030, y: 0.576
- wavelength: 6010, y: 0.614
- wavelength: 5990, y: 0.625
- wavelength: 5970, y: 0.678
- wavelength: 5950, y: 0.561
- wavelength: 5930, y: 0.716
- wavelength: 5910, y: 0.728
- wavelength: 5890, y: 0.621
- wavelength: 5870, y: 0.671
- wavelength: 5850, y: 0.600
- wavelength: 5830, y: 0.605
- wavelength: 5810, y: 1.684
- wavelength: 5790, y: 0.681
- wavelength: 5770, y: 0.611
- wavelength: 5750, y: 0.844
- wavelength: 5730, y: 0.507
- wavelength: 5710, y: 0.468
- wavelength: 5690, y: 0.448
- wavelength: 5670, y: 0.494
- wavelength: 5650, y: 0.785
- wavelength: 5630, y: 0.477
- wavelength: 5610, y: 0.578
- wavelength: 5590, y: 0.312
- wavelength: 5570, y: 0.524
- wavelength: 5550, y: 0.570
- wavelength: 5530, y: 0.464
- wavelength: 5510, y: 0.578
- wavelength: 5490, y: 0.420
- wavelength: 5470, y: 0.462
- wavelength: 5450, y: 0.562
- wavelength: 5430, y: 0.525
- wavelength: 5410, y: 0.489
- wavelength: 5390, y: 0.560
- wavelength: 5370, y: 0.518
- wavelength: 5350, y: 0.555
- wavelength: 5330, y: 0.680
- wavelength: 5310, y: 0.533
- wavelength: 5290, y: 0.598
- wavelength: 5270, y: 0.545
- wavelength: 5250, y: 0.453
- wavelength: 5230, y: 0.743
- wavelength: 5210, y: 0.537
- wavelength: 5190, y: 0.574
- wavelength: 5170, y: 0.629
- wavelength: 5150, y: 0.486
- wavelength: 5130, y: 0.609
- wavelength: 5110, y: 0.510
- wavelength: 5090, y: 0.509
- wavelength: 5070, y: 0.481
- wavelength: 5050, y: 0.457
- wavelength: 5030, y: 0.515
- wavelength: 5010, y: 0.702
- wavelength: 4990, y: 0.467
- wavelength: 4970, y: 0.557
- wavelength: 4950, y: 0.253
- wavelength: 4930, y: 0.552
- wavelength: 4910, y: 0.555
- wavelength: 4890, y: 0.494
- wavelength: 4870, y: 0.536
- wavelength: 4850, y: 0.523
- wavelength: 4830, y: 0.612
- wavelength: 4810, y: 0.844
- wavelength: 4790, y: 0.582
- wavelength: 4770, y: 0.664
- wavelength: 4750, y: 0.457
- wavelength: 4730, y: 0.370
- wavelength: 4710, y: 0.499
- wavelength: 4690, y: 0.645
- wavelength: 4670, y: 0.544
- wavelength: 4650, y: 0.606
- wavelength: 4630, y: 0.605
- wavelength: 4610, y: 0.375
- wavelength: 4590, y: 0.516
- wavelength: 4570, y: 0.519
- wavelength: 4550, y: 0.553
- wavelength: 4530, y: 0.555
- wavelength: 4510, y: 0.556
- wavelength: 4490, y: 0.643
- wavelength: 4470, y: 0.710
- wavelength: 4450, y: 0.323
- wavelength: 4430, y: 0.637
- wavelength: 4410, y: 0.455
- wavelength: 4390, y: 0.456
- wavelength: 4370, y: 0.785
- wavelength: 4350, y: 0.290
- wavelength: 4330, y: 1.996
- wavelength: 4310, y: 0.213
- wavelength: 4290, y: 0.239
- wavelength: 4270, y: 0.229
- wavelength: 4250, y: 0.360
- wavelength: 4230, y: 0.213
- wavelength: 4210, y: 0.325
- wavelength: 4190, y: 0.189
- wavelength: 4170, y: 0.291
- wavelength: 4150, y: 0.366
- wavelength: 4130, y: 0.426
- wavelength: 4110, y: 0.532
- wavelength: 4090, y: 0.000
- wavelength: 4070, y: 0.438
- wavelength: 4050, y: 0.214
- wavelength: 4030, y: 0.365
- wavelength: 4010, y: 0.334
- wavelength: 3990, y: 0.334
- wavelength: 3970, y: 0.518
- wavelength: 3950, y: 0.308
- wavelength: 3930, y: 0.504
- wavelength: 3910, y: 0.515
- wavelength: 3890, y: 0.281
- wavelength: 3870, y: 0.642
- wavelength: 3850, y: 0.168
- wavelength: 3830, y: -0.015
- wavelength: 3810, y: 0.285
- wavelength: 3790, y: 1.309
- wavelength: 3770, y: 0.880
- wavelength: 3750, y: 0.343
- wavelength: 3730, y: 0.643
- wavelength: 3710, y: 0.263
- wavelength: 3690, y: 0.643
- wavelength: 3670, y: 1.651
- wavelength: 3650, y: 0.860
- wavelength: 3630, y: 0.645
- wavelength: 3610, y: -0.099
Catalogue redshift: 0.161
